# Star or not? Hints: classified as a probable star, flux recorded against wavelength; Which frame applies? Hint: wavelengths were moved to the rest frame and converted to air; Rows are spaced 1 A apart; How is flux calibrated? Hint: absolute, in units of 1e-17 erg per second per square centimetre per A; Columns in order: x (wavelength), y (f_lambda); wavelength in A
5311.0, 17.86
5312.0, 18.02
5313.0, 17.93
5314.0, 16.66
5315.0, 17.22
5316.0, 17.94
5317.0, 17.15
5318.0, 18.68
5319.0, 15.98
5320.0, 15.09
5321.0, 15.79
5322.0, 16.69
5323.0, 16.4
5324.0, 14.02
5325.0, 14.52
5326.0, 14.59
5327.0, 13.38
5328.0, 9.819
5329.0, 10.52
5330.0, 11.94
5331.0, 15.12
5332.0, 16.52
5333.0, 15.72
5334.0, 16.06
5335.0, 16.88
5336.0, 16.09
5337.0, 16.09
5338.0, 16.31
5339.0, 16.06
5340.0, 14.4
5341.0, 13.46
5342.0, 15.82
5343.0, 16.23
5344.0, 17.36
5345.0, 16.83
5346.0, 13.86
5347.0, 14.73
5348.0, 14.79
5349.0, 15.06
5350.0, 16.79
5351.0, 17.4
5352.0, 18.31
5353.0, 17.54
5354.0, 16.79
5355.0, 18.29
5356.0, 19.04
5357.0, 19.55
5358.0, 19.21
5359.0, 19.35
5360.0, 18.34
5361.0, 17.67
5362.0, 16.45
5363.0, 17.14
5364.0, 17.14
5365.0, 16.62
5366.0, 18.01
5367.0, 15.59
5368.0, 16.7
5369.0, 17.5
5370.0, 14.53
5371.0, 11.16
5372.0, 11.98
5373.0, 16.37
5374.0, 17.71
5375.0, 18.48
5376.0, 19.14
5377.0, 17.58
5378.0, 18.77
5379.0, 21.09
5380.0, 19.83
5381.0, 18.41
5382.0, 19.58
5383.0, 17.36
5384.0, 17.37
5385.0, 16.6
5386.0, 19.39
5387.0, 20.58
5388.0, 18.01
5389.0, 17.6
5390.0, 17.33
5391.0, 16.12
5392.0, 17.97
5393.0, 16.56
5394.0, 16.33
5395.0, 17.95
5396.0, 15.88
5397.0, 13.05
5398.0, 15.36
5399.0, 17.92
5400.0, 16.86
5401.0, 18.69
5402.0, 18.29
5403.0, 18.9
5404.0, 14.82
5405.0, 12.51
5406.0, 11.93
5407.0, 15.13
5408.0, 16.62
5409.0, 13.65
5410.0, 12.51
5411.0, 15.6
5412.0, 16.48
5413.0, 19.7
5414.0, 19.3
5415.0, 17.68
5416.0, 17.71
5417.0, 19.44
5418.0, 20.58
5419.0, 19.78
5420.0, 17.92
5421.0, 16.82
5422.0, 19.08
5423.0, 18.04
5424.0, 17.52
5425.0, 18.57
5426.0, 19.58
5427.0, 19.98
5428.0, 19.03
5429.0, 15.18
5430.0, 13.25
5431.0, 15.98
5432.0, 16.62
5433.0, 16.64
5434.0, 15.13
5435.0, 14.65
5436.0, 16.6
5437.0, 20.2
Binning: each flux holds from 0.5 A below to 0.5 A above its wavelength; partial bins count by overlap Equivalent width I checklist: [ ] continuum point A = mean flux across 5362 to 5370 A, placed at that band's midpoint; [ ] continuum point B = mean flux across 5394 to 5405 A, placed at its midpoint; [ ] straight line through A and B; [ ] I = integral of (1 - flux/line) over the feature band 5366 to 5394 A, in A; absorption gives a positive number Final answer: -1.2 A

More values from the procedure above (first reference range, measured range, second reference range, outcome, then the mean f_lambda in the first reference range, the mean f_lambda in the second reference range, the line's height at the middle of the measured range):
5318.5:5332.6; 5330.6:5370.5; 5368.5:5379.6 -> -2.68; 14.3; 16.8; 15.6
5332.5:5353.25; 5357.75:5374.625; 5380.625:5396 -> 0.33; 16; 17.7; 16.9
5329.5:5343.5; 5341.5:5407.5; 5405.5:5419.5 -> -3.37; 15.5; 16.9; 16.2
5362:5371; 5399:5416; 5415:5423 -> 1.76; 16.3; 18.6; 18.1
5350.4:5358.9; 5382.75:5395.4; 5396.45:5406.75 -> -0.88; 18.3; 15.8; 16.5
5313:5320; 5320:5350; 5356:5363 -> 4.50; 17.2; 18.4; 17.7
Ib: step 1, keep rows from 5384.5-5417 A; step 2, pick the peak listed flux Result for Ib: 20.58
